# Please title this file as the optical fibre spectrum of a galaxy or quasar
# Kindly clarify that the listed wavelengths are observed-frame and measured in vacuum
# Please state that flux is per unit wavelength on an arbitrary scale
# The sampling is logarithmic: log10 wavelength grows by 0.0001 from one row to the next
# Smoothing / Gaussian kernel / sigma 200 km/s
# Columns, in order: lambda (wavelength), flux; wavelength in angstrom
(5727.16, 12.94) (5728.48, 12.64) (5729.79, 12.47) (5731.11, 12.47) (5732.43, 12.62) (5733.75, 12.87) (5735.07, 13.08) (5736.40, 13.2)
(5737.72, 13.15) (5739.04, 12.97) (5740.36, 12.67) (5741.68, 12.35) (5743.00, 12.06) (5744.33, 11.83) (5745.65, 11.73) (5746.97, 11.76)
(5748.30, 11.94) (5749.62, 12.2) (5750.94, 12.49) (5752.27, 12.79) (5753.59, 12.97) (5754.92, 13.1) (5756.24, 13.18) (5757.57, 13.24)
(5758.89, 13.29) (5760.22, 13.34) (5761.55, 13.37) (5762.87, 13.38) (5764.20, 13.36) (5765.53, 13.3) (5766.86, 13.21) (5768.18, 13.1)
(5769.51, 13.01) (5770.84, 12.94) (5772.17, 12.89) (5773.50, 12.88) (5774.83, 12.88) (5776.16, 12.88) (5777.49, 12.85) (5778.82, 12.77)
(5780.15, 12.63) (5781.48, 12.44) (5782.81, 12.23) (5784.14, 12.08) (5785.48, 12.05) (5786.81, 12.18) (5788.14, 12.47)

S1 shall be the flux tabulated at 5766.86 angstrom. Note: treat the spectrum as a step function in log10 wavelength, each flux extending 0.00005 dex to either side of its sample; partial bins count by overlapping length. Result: 13.21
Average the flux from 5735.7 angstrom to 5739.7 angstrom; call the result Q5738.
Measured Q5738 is 13.1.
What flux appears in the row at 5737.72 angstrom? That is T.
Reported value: 13.15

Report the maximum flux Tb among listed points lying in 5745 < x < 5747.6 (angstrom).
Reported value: 11.76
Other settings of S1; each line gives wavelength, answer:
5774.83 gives 12.88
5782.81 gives 12.23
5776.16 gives 12.88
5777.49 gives 12.85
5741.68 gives 12.35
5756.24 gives 13.18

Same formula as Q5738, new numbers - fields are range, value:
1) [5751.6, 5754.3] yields 12.9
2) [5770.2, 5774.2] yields 12.9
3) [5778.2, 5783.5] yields 12.5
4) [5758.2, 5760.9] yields 13.3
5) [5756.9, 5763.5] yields 13.3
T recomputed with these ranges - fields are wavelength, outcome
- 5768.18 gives 13.1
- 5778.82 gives 12.77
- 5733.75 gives 12.87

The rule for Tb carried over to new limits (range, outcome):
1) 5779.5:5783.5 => 12.63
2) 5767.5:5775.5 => 13.1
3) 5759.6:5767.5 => 13.38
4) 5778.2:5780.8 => 12.77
